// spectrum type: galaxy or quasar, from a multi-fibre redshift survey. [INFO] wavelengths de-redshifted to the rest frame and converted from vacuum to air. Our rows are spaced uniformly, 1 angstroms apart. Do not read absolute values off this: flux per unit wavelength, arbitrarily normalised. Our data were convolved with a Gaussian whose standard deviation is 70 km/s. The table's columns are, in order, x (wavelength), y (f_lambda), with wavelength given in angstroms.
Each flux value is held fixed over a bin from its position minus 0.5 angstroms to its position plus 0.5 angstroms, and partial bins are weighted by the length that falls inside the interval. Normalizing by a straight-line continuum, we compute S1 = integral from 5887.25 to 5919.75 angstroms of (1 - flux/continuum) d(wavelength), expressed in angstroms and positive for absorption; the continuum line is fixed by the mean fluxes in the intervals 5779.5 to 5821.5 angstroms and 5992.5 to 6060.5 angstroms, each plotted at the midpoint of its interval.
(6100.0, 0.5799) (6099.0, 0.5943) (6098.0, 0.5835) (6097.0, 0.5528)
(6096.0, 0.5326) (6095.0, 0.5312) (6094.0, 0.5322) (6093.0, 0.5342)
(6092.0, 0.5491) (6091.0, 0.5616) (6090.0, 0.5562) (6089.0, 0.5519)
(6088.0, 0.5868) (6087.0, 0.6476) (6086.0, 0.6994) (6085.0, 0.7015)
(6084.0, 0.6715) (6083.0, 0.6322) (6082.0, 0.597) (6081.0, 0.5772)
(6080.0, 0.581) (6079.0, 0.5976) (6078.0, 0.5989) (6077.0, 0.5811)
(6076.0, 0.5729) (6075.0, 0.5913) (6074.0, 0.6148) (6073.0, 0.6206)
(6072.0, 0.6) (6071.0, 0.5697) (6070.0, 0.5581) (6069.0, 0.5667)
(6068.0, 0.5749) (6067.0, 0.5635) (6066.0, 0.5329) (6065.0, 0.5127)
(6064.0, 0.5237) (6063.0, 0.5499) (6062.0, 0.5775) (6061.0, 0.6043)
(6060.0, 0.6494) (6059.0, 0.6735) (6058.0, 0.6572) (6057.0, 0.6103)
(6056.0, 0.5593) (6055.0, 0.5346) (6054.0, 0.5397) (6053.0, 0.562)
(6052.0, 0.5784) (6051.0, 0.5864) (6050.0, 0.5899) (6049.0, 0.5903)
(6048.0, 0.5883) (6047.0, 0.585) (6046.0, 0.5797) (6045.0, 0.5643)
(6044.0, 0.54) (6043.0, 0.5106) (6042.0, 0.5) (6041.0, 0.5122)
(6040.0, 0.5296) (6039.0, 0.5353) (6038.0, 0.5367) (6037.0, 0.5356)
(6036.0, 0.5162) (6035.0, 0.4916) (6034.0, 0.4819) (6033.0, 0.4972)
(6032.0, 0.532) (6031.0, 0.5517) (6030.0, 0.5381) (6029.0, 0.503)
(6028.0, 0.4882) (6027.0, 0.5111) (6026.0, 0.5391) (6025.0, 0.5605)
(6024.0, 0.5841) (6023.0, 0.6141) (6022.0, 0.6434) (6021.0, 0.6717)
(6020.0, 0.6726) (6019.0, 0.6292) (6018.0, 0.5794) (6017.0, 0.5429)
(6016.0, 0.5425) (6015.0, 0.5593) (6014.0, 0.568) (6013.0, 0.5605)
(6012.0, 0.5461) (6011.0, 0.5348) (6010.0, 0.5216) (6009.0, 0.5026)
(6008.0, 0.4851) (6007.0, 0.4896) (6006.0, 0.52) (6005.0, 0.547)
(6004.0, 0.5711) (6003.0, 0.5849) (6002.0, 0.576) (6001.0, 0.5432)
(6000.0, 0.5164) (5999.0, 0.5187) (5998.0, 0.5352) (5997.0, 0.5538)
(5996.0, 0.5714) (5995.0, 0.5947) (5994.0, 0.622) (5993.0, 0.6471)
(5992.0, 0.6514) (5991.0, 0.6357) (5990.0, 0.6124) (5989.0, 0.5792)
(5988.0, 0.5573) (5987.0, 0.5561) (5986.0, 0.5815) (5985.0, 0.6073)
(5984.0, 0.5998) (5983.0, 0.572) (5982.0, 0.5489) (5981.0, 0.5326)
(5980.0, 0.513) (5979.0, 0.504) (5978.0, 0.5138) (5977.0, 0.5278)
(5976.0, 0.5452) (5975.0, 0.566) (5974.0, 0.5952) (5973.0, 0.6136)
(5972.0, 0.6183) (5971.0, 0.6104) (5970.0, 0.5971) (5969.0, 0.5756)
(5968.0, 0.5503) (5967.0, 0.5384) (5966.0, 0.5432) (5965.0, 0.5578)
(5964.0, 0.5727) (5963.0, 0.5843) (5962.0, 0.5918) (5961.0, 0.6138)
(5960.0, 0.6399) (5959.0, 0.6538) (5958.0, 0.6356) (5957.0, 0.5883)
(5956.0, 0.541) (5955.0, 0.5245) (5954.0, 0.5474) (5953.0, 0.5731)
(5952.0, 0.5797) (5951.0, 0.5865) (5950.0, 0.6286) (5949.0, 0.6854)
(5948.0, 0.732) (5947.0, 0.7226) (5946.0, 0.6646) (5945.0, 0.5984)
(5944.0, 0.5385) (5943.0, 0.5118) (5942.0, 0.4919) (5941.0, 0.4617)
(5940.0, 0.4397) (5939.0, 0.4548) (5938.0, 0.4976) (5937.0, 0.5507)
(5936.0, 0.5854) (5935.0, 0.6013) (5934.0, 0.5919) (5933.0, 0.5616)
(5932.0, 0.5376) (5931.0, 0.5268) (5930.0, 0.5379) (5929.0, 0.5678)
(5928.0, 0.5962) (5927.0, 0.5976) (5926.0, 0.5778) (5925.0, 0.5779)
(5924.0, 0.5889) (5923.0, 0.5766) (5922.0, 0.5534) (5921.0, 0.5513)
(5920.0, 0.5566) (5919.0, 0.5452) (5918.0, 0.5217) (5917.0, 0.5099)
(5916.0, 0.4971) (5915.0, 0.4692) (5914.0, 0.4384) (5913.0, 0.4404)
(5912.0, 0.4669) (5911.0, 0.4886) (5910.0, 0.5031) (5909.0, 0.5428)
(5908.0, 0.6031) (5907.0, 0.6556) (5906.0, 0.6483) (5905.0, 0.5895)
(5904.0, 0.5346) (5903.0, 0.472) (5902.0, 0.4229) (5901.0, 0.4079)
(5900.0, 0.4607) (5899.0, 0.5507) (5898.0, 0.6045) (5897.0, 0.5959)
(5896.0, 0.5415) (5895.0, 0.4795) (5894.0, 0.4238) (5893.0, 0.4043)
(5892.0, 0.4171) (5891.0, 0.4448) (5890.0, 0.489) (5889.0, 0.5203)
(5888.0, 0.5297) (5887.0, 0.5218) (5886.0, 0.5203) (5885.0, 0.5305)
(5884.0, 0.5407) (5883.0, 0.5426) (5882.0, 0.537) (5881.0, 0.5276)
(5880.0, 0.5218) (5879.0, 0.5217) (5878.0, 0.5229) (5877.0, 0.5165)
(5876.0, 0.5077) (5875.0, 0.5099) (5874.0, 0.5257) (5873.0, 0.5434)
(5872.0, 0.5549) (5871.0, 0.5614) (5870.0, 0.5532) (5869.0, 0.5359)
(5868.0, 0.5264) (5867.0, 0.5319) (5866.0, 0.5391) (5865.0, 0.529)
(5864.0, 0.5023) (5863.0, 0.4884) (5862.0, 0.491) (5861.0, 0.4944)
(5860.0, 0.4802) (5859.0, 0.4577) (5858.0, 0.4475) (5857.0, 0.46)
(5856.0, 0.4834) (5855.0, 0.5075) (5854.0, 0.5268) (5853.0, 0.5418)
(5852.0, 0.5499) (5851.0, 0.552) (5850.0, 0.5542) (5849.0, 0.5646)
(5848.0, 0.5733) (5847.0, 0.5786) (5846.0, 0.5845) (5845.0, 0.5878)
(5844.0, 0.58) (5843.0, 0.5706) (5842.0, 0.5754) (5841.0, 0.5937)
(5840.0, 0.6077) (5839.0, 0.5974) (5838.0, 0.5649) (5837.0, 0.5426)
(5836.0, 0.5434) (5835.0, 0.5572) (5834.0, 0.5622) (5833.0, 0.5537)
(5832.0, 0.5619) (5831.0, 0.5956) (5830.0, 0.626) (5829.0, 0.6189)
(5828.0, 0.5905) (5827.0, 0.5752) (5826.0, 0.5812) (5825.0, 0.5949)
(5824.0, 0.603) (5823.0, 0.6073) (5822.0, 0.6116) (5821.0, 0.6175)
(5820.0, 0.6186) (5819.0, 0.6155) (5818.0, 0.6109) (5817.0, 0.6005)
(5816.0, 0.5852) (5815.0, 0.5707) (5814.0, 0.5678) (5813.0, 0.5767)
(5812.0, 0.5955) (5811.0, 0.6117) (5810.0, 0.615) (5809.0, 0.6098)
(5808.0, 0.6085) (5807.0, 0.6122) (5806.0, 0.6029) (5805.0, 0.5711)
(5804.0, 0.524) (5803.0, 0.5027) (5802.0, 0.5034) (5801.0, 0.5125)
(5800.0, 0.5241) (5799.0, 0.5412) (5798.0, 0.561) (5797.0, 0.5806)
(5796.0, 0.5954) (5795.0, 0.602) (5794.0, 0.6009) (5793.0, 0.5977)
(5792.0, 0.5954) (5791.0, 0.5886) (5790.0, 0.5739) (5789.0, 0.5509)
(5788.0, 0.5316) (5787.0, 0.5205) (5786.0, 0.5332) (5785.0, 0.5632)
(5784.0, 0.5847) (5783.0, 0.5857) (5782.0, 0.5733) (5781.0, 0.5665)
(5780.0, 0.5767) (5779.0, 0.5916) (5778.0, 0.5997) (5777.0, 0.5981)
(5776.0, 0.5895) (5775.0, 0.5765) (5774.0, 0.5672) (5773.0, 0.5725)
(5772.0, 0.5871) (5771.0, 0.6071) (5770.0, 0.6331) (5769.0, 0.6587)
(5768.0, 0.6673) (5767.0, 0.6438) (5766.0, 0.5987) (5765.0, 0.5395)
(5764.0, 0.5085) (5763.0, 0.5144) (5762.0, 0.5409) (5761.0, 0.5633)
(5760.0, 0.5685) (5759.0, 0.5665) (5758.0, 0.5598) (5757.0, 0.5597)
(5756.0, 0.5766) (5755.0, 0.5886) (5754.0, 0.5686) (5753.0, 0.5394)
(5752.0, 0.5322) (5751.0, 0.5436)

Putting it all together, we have 3.5 angstroms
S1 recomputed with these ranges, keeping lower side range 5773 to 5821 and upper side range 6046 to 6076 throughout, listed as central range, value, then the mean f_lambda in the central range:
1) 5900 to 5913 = 1.3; 0.522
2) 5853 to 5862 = 1.4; 0.486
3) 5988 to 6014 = 0.9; 0.561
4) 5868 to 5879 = 0.9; 0.532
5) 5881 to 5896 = 2.1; 0.496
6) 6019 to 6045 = 1.6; 0.546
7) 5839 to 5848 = -0.1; 0.585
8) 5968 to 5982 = 0.4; 0.562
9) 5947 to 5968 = -0.7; 0.598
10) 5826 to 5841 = 0.0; 0.579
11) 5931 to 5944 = 1.2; 0.525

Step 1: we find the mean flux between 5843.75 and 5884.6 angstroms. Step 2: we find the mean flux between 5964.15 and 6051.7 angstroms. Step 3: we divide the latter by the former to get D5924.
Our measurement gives 1.06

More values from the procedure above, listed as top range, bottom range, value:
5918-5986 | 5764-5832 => 0.98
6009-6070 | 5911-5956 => 1.01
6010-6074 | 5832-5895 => 1.07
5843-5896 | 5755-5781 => 0.89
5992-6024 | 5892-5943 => 1.08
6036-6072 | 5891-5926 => 1.09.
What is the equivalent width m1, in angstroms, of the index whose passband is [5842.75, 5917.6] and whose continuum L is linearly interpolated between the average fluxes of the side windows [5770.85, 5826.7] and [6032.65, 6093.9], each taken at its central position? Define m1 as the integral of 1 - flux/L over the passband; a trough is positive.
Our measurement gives 7.59 angstroms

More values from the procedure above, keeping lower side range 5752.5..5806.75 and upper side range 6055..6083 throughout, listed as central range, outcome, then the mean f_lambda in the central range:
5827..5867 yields 1.9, 0.547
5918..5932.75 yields 0.4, 0.562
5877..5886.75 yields 0.8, 0.529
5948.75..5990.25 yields 0.3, 0.577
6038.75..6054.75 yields 0.8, 0.556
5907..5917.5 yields 1.4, 0.504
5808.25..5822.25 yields -0.7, 0.6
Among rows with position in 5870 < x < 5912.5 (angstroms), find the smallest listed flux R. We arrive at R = 0.4043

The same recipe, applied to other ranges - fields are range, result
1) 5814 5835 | 0.5537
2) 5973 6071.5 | 0.4819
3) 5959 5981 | 0.504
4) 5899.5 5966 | 0.4079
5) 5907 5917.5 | 0.4384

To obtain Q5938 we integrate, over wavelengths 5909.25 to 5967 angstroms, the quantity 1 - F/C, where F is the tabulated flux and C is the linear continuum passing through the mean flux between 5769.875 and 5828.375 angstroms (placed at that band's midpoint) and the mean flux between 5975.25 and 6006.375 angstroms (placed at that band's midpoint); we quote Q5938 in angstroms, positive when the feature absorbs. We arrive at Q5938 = 1.10 angstroms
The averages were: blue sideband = 0.58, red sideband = 0.566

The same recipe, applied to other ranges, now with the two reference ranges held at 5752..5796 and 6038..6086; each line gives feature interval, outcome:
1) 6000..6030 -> 1.2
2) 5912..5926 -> 1.3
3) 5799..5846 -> -0.3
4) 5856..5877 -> 2.4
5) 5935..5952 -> 0.2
